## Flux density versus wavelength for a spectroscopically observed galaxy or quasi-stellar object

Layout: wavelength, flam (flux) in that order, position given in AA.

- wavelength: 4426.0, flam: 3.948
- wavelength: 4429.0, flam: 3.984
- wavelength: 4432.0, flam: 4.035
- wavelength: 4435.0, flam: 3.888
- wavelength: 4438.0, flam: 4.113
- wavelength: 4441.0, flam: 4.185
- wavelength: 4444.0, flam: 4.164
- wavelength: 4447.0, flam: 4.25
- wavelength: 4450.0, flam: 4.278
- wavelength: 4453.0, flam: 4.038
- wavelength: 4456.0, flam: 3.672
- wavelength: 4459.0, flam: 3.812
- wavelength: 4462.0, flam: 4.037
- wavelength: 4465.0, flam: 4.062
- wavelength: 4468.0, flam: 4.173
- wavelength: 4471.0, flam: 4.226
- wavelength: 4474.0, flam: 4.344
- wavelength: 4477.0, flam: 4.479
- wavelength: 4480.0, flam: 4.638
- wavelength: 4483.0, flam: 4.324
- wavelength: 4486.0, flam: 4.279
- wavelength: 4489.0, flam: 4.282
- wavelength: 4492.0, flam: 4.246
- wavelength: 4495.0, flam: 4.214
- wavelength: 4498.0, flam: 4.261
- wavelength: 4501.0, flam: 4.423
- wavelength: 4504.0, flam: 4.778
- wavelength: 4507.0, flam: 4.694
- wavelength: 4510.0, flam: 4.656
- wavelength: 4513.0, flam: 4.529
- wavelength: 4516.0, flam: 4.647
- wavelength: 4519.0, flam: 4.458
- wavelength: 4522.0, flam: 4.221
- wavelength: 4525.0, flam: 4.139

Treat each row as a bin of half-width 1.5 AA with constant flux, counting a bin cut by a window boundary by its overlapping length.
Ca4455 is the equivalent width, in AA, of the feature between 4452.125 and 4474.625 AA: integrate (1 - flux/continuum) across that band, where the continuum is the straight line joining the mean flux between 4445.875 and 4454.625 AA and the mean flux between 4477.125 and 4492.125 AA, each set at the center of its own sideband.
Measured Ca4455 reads 1.17 AA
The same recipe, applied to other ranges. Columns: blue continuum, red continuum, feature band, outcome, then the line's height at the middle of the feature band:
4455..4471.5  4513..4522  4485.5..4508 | -0.5 AA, 4.3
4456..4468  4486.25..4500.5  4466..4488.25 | -1.3 AA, 4.11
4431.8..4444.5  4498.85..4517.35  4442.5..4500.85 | 1.7 AA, 4.33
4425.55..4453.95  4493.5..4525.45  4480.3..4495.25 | 0.2 AA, 4.35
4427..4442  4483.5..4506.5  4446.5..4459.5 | 0.4 AA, 4.14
